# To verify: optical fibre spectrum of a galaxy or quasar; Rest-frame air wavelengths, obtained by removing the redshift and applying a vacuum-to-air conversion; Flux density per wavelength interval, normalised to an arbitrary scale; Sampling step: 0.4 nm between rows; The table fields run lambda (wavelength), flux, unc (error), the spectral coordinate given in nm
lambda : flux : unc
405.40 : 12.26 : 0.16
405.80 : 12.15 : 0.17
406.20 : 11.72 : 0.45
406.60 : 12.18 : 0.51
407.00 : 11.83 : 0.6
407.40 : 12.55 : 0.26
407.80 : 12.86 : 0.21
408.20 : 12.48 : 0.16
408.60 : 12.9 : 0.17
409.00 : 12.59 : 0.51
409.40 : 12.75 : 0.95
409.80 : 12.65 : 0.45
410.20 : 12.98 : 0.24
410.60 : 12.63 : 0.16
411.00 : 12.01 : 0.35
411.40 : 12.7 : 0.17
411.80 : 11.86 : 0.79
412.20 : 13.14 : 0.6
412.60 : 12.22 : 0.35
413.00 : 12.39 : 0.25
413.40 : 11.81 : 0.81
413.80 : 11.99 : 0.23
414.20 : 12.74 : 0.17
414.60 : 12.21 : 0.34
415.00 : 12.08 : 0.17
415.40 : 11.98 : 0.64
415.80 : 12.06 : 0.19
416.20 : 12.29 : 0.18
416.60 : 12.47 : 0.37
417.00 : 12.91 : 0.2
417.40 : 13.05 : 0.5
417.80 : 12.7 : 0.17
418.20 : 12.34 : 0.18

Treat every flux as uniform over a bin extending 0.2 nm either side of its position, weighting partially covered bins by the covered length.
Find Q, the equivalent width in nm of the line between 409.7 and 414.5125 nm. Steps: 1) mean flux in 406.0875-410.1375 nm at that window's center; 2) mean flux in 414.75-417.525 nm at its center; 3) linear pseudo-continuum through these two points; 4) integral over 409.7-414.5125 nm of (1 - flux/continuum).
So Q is 0.01 nm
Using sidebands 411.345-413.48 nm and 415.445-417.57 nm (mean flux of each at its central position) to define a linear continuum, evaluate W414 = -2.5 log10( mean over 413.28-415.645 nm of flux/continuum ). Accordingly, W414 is 0.03 mag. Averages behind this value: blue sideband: 12.4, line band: 12.1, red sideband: 12.5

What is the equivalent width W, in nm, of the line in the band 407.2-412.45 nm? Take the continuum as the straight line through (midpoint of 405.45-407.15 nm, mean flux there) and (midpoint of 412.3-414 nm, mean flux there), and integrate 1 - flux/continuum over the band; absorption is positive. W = -0.23 nm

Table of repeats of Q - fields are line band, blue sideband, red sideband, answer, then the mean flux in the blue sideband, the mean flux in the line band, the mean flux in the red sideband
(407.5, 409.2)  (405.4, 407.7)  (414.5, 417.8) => -0.07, 12.1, 12.7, 12.4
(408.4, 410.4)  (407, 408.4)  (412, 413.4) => -0.04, 12.5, 12.8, 12.5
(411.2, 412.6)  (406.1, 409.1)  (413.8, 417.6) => -0.01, 12.4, 12.5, 12.4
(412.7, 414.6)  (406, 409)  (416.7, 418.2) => 0.06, 12.4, 12.2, 12.8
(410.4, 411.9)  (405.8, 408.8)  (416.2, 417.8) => 0.02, 12.3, 12.3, 12.7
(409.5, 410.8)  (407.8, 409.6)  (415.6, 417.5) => -0.01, 12.7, 12.8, 12.5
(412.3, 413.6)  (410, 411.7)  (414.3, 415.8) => 0.01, 12.5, 12.2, 12.1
